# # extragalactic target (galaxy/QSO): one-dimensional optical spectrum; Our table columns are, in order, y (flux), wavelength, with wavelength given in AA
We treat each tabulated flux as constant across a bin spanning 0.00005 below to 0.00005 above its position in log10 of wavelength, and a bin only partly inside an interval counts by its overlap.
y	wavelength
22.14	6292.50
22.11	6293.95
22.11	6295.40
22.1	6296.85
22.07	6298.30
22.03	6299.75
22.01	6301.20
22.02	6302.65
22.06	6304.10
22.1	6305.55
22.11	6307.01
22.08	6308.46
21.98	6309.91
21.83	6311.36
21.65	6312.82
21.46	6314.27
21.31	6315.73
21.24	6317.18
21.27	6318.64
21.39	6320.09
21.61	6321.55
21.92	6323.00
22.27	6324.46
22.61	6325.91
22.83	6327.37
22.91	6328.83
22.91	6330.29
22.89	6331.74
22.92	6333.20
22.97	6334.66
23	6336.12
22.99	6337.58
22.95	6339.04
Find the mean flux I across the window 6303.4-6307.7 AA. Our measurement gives 22.1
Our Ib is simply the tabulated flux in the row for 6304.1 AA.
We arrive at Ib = 22.06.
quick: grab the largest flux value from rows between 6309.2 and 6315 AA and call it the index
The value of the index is 21.98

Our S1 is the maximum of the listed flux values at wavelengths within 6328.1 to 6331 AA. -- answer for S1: 22.91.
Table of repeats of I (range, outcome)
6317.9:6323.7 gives 21.5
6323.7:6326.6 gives 22.5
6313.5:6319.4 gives 21.3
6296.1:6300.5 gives 22.1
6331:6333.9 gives 23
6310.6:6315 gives 21.6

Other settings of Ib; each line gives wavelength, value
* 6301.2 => 22.01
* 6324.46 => 22.27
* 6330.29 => 22.91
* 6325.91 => 22.61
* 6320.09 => 21.39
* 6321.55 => 21.61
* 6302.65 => 22.02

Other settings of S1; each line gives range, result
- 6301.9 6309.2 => 22.11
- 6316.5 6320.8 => 21.39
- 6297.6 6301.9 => 22.07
